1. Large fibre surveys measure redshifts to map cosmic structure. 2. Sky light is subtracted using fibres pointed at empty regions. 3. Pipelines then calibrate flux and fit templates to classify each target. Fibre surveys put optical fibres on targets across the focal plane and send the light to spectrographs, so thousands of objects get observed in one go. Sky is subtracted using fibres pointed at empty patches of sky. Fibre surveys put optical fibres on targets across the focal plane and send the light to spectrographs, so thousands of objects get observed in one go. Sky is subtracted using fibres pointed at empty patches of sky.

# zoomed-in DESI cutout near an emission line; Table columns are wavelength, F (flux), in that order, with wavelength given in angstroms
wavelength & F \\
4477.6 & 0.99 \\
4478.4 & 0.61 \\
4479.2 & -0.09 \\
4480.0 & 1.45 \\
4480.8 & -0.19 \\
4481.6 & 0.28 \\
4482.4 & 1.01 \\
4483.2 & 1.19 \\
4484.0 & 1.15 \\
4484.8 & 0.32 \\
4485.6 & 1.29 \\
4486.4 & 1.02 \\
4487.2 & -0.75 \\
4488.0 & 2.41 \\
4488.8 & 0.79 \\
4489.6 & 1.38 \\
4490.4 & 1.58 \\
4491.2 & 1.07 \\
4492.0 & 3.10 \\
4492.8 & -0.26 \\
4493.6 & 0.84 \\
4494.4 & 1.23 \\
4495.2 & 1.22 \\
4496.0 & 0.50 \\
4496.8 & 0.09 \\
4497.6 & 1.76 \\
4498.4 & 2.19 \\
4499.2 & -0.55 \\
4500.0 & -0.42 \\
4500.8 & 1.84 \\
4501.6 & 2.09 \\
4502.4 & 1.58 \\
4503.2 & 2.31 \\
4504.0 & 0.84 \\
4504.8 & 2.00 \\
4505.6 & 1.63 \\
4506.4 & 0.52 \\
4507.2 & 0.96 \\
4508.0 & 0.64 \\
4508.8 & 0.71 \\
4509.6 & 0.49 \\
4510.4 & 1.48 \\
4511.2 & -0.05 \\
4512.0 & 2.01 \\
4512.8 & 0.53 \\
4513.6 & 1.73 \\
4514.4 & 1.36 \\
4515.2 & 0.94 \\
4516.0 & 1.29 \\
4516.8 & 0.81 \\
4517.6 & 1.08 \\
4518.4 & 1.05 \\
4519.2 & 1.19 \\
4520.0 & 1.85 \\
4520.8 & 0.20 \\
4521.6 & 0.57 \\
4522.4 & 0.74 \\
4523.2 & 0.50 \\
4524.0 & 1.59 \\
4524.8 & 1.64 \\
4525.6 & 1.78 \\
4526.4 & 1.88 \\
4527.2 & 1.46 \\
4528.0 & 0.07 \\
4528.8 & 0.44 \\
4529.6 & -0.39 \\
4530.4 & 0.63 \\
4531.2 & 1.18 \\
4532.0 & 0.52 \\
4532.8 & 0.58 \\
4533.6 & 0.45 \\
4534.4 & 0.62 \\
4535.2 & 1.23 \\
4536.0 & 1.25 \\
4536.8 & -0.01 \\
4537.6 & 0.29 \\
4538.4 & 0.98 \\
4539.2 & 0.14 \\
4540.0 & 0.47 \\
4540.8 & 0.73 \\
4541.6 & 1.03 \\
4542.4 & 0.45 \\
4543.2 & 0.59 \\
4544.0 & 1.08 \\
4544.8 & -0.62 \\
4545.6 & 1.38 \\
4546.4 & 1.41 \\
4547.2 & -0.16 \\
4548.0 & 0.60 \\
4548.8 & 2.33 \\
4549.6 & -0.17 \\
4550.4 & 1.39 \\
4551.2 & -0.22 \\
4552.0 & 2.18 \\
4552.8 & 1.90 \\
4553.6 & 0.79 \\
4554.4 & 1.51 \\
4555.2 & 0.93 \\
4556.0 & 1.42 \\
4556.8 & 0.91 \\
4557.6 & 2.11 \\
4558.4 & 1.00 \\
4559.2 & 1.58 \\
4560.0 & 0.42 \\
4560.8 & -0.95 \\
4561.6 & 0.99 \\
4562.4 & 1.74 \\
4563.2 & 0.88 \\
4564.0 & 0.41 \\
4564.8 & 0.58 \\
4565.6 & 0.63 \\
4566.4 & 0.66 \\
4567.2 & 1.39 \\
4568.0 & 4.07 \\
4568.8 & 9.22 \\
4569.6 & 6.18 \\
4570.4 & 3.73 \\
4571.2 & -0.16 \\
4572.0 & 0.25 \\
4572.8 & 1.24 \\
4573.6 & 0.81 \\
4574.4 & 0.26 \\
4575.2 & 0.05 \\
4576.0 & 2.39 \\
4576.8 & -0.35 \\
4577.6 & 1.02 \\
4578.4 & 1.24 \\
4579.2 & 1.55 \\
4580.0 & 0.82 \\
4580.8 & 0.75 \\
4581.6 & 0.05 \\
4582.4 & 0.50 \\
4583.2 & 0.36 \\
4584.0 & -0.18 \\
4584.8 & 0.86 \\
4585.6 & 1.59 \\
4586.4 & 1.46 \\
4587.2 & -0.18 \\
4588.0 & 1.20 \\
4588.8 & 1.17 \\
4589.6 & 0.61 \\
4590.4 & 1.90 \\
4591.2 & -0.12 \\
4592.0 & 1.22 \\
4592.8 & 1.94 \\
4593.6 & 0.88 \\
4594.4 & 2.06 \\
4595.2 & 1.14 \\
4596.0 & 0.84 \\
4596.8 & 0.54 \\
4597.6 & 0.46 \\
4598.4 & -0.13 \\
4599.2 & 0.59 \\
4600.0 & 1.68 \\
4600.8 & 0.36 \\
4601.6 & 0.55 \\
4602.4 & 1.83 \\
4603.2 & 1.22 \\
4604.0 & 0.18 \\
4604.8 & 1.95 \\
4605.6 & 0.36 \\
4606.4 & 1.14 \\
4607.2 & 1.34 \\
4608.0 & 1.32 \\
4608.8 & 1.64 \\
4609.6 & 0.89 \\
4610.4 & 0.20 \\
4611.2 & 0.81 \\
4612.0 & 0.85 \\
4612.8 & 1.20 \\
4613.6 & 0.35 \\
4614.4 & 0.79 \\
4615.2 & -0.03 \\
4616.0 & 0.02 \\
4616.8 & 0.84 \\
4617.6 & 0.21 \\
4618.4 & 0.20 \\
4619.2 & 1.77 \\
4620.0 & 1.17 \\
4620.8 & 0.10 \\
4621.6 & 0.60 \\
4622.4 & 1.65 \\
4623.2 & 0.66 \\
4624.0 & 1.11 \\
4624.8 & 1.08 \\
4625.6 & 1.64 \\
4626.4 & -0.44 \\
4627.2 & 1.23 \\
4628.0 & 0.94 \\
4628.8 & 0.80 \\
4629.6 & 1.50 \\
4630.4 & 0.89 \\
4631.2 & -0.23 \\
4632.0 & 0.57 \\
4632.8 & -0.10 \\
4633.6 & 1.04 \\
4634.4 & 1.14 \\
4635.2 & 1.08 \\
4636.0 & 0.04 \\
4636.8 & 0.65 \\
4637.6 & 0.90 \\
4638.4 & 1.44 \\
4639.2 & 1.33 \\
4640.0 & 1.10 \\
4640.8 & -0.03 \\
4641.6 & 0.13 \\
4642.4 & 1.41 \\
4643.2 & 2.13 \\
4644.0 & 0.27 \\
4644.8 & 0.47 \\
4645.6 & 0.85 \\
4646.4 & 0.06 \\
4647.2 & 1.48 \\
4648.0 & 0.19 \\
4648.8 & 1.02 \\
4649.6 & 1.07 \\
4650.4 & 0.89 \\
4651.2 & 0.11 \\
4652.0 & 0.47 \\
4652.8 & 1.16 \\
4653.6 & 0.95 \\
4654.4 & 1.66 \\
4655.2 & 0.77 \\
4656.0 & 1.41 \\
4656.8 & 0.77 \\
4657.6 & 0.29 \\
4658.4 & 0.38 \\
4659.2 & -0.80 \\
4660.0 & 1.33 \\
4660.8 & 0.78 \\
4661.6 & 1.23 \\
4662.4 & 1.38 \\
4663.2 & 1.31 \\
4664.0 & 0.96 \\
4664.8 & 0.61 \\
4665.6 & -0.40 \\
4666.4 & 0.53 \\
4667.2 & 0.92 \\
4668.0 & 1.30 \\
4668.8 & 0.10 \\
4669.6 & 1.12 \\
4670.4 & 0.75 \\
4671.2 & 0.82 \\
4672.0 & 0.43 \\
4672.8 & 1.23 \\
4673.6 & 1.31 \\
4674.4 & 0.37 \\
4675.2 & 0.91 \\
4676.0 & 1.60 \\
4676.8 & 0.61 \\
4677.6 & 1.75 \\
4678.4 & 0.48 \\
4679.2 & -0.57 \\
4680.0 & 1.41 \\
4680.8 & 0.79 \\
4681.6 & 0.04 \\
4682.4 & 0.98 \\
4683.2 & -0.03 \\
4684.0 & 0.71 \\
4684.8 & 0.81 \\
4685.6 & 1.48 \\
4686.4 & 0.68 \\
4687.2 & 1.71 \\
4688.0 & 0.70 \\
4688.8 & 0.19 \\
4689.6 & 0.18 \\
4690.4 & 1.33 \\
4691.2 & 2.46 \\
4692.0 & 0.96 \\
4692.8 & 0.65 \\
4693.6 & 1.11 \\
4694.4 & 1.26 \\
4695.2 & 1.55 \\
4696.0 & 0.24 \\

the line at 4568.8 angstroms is H-gamma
